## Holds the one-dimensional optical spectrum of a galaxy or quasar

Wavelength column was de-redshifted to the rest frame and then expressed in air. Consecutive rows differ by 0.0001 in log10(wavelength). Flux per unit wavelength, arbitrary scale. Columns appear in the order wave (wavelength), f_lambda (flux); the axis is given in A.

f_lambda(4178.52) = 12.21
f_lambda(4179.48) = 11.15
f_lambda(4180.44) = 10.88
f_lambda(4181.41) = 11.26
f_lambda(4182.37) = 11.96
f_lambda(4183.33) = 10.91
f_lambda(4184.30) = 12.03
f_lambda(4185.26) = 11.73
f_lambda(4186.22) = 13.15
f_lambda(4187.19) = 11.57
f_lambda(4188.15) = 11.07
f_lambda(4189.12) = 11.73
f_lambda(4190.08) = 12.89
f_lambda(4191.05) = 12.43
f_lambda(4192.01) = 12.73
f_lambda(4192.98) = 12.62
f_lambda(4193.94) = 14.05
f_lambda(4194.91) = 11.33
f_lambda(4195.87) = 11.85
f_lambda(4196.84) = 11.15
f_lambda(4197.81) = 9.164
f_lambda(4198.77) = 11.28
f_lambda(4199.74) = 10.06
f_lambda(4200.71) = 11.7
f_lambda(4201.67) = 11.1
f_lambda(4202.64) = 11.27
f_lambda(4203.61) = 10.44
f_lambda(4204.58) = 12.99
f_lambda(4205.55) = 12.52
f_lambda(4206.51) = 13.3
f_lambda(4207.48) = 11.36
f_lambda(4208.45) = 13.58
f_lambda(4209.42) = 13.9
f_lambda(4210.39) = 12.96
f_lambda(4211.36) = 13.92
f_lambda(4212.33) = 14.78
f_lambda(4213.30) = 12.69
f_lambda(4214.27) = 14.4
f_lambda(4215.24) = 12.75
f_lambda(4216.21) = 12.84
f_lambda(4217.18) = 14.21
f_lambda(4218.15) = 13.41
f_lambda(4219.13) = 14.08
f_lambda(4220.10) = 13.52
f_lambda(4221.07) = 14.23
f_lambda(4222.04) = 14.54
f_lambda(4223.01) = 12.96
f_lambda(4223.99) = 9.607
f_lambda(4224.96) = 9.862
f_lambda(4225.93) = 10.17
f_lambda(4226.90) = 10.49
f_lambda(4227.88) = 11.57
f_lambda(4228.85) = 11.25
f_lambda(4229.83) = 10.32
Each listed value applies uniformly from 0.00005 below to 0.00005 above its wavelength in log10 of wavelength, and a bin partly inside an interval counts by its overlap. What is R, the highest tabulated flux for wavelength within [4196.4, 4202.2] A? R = 11.7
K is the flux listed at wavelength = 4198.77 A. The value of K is 11.28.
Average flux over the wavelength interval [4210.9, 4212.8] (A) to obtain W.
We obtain 14.4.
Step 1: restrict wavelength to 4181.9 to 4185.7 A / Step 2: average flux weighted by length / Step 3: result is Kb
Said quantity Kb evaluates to 11.7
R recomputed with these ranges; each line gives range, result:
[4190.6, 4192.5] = 12.73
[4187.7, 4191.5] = 12.89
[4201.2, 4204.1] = 11.27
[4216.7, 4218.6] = 14.21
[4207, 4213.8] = 14.78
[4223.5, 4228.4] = 11.57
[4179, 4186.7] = 13.15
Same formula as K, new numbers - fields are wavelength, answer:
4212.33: 14.78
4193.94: 14.05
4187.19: 11.57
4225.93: 10.17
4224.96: 9.862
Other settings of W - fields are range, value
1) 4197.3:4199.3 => 10.2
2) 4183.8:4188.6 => 11.9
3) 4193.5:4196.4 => 12.4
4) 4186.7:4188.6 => 11.3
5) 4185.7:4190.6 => 12.1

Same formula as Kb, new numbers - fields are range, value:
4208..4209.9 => 13.7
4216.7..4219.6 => 13.9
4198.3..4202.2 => 11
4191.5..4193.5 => 12.7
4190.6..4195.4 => 12.7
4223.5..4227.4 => 10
